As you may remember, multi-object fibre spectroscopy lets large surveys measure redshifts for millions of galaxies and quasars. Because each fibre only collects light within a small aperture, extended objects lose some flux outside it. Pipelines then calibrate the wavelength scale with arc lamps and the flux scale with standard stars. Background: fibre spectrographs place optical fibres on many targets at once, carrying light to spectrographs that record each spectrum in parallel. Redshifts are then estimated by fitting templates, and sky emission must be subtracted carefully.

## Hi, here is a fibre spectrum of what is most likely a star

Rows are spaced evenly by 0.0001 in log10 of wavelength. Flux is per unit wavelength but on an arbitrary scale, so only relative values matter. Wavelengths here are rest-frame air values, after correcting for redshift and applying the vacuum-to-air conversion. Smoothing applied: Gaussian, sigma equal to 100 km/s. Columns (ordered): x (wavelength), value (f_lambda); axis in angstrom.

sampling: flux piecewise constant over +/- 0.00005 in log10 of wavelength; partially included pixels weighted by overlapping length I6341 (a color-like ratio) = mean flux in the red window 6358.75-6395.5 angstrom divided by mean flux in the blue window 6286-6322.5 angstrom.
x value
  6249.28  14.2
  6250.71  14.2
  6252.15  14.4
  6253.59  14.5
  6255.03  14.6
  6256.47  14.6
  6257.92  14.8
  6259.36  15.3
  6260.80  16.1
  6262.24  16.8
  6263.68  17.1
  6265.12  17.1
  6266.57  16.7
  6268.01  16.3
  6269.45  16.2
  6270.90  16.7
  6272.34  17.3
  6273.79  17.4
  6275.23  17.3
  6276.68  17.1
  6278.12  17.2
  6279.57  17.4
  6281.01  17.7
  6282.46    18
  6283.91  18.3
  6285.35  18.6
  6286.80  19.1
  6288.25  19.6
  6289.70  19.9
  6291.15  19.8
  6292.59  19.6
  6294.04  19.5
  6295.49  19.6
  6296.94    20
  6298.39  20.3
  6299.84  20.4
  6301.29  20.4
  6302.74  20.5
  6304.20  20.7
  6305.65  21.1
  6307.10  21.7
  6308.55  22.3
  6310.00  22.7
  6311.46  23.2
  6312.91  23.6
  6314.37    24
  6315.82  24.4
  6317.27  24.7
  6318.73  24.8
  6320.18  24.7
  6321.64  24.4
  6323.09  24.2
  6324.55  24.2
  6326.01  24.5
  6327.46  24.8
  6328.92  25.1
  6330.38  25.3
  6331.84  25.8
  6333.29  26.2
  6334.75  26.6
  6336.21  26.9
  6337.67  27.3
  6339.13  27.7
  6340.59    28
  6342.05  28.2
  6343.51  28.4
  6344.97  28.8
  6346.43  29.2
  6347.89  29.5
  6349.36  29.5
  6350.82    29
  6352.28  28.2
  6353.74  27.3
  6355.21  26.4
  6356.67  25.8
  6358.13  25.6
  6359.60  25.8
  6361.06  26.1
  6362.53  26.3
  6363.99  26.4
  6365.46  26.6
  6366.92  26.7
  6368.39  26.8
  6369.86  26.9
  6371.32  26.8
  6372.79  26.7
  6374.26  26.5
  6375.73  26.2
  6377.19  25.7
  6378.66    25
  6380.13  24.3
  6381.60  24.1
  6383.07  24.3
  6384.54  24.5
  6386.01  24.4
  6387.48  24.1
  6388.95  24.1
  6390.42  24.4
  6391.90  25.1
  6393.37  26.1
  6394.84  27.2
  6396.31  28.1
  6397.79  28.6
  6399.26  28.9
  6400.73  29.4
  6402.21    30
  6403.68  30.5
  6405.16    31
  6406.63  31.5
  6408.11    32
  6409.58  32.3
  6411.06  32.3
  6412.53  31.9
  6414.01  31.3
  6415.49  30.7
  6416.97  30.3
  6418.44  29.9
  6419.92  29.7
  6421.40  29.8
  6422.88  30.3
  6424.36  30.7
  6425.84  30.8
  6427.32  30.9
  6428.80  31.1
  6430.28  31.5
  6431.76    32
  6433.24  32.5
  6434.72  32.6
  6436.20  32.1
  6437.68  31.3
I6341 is 1.18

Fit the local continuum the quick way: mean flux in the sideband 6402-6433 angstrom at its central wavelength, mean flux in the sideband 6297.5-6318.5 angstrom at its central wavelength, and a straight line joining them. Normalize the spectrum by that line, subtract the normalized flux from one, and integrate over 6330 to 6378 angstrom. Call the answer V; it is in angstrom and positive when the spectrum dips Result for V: -2.3 angstrom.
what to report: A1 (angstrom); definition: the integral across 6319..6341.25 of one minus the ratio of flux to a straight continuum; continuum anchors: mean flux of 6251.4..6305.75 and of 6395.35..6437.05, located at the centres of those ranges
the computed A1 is -2.9 angstrom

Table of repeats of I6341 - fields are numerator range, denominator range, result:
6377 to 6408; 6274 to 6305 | 1.41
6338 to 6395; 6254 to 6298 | 1.51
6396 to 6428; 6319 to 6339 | 1.20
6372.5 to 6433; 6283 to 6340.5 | 1.25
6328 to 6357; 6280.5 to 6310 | 1.38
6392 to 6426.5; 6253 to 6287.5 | 1.79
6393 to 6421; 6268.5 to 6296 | 1.66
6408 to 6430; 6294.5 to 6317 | 1.42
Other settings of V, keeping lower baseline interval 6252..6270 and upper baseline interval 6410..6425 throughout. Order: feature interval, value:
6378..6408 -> 1.62 angstrom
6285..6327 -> -3.67 angstrom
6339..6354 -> -2.93 angstrom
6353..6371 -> -0.70 angstrom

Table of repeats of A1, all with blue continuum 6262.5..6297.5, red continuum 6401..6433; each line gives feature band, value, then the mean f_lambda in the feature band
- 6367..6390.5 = 1.7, 25.4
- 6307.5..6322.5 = -1.7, 23.8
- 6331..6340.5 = -1.4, 26.8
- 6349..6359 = -0.9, 27.3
